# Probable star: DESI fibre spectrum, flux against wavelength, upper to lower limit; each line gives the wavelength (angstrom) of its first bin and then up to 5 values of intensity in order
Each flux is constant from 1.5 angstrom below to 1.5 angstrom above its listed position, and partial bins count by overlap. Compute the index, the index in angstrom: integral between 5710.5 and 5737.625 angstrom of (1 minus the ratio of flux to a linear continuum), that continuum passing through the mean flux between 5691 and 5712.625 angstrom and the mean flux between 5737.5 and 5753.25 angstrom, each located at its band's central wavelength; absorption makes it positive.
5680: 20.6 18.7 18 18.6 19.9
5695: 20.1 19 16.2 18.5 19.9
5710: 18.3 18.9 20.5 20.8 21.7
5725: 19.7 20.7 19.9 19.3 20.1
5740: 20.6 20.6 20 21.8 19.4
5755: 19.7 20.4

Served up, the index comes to -0.6 angstrom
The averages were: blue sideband 18.8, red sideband 20.5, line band 20.1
